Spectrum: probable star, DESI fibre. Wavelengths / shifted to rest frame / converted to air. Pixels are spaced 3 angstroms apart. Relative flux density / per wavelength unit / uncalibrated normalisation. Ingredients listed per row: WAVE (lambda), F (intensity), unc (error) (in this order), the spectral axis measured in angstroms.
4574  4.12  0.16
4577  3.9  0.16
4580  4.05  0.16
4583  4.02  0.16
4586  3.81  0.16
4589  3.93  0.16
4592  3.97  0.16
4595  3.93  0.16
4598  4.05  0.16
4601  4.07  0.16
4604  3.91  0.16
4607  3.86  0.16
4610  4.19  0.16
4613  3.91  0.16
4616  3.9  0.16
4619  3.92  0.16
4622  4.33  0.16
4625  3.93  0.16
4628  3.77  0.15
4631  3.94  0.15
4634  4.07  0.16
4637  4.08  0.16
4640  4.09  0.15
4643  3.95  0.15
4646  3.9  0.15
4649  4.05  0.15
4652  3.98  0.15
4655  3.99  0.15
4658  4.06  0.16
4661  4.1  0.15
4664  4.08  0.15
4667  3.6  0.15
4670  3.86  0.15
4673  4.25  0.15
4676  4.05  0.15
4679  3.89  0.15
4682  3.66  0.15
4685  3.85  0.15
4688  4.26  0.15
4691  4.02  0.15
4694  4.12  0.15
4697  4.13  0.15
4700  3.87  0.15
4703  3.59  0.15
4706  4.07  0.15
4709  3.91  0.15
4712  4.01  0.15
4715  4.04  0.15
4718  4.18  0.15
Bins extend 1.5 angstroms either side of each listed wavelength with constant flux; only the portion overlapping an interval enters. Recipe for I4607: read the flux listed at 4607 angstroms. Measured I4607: 3.86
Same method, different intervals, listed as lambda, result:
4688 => 4.26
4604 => 3.91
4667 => 3.6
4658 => 4.06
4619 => 3.92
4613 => 3.91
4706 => 4.07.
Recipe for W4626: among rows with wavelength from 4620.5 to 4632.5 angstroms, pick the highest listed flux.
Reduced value 4.33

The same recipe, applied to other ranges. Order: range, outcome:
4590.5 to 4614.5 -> 4.19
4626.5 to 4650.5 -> 4.09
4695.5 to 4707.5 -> 4.13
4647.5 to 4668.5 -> 4.1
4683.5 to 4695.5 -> 4.26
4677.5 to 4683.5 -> 3.89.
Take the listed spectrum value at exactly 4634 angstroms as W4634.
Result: 4.07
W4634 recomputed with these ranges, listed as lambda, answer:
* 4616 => 3.9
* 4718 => 4.18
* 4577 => 3.9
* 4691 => 4.02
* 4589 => 3.93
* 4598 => 4.05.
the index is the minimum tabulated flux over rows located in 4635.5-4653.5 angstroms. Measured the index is 3.9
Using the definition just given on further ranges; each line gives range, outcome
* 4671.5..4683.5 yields 3.66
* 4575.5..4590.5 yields 3.81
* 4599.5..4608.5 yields 3.86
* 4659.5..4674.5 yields 3.6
